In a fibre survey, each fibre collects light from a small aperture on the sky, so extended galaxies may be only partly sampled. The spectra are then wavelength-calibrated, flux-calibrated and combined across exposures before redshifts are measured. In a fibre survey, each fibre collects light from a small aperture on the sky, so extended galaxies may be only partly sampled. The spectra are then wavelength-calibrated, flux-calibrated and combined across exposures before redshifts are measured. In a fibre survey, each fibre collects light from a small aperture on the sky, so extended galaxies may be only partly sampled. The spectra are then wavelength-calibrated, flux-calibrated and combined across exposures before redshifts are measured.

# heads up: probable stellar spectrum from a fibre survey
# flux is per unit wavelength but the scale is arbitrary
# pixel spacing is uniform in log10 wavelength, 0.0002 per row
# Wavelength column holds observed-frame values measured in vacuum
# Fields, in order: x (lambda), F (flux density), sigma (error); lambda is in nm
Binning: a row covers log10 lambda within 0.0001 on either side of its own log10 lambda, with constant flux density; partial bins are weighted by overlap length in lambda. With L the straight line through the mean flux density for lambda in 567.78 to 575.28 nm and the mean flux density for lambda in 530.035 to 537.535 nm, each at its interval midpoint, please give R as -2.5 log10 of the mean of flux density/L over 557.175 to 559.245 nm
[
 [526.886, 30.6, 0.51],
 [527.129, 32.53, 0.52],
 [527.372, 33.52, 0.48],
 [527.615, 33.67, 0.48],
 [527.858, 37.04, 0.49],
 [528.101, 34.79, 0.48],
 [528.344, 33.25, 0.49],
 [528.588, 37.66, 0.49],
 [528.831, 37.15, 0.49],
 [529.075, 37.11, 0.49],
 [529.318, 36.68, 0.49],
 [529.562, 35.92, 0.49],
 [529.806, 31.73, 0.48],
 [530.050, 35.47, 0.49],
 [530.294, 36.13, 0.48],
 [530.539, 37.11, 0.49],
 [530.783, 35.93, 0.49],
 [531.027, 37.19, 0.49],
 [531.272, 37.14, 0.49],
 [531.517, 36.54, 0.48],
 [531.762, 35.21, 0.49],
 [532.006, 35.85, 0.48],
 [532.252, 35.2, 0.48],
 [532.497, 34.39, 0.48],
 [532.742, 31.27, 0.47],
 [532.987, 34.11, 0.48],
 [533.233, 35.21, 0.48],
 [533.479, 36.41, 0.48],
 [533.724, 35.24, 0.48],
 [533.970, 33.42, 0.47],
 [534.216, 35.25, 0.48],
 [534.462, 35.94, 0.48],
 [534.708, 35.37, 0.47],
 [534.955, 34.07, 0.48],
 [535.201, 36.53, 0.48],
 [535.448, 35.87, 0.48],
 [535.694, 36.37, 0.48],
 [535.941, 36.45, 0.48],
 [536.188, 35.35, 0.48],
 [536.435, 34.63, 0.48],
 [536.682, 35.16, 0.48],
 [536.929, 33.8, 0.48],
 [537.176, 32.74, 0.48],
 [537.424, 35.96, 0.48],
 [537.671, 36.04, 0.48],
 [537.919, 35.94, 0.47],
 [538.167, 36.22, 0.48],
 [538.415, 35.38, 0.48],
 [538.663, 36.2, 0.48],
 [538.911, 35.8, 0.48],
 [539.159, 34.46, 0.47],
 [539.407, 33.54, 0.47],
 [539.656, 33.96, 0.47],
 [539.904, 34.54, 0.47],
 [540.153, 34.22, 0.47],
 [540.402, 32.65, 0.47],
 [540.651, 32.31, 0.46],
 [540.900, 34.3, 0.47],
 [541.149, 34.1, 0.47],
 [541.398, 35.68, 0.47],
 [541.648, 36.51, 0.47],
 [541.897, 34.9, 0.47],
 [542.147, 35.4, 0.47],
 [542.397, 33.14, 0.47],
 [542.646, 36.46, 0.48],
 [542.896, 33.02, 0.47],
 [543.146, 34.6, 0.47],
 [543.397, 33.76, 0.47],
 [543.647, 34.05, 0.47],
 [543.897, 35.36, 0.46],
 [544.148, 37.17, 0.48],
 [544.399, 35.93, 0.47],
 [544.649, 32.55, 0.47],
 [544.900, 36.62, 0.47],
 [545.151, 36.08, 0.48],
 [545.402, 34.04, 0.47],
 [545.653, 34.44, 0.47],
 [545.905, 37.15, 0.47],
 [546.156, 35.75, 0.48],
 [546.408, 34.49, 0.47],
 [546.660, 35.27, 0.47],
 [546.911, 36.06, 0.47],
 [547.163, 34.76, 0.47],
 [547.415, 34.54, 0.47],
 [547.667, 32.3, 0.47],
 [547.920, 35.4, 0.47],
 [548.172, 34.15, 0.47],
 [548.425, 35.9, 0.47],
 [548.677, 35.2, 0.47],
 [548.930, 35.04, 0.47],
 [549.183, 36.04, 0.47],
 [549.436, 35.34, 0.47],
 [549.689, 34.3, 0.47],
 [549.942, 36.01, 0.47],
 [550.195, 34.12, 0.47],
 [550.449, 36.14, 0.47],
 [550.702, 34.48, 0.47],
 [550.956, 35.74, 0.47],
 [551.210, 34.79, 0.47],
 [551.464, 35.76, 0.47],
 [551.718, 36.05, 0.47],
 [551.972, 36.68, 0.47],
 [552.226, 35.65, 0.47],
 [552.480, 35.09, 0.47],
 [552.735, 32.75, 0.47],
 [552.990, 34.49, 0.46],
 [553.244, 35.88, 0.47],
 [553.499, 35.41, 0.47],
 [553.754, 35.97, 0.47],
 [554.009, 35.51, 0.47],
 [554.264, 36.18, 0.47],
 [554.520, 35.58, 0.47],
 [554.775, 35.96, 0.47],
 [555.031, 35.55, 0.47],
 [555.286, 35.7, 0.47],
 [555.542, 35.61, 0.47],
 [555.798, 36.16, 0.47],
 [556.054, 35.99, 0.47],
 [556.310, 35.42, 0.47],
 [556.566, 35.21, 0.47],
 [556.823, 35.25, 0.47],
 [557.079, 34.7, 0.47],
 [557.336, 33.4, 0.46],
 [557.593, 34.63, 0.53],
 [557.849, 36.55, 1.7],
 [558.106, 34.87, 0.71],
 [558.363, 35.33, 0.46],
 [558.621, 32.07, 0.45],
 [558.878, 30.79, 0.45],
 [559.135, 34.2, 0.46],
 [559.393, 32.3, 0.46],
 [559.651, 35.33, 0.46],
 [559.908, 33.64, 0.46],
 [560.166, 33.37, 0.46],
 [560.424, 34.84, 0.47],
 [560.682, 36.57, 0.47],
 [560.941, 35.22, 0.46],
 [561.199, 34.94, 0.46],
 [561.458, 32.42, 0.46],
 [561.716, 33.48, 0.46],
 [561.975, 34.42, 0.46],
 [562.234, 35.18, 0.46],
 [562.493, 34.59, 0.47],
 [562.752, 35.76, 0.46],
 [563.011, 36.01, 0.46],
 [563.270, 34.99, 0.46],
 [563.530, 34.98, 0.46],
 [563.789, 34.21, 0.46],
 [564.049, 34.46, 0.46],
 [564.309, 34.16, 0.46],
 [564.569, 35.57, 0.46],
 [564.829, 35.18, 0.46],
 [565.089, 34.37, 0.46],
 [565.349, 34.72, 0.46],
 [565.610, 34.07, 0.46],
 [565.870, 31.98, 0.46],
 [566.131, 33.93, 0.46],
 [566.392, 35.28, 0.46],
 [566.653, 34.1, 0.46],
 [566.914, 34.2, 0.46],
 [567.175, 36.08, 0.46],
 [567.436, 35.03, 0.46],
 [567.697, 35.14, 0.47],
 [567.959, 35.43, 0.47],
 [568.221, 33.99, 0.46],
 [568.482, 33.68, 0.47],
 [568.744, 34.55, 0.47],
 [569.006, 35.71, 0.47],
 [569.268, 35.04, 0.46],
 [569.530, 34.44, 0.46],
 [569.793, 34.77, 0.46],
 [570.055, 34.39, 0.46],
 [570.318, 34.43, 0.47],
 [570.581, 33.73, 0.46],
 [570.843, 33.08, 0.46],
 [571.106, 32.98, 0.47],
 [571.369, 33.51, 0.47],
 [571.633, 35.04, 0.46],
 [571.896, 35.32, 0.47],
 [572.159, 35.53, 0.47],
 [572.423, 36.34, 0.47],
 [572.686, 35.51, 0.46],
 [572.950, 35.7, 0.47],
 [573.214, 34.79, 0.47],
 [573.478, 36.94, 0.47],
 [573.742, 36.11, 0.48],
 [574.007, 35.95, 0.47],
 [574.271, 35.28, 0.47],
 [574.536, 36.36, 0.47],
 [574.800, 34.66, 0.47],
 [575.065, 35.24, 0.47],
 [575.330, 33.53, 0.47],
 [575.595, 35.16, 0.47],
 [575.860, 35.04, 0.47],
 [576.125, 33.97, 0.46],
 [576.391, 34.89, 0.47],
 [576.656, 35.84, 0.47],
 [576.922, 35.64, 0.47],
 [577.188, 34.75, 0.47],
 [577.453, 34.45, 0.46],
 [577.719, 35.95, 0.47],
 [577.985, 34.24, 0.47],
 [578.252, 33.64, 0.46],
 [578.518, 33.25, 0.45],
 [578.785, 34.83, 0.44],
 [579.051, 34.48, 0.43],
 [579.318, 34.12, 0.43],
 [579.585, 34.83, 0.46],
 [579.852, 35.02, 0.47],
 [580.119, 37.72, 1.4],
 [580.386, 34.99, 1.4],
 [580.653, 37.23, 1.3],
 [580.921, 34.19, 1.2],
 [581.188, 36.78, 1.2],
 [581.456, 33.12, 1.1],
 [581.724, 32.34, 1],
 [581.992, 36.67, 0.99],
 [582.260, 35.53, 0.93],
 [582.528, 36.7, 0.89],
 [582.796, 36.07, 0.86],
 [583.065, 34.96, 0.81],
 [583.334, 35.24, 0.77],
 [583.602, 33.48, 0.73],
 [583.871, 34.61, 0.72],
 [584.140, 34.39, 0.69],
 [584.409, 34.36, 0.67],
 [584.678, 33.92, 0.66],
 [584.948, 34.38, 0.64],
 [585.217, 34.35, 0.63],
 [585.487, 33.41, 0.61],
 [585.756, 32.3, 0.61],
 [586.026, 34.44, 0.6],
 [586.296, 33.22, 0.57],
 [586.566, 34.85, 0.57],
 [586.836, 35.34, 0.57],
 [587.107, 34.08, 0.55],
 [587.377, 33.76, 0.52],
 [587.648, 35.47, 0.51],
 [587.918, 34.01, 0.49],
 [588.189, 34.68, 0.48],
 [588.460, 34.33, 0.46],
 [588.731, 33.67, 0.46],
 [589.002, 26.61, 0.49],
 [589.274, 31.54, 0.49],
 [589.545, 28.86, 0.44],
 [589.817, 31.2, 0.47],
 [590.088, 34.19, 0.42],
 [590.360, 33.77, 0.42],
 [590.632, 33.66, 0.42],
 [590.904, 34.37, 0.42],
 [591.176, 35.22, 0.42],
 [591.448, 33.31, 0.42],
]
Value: 0.03 mag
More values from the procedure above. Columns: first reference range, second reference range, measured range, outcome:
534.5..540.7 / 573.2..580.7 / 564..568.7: 0.02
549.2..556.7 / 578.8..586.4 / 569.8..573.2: 0.01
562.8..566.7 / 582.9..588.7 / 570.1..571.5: 0.03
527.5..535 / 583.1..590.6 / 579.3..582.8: -0.05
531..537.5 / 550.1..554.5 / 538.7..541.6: 0.03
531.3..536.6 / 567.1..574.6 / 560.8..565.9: 0.01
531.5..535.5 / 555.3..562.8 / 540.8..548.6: -0.01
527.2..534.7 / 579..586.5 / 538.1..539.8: 0.01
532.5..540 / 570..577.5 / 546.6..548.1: 0.01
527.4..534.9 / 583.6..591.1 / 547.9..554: -0.02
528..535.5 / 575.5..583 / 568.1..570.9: 0.02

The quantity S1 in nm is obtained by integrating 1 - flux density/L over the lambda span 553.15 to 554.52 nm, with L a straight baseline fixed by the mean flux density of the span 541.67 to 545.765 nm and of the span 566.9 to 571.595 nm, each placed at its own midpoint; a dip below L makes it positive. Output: -0.04 nm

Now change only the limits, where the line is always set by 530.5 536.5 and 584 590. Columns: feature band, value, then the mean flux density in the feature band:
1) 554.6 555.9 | -0.05 nm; 35.8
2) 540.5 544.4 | 0.04 nm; 34.7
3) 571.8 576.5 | -0.21 nm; 35.4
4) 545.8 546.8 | -0.02 nm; 35.7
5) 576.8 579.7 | -0.08 nm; 34.6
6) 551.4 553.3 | -0.03 nm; 35.3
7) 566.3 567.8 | -0.04 nm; 35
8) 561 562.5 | 0.01 nm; 34.2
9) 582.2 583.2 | -0.07 nm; 35.8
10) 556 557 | -0.03 nm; 35.4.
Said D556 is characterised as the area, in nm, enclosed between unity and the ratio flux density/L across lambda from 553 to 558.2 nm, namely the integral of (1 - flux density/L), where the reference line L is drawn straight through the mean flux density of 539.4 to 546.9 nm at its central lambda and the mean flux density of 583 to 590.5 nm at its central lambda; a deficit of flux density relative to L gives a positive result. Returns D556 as -0.16 nm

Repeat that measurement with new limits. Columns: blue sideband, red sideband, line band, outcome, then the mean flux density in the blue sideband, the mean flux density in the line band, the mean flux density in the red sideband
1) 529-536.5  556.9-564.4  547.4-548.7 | 0.01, 35.5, 34.5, 34.4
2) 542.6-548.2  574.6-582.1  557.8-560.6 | 0.08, 34.9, 33.9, 34.9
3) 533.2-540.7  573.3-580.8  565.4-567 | 0.05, 35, 33.9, 35.1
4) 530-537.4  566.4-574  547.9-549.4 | -0.01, 35.3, 35.3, 34.9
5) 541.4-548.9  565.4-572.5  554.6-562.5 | 0.02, 35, 34.6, 34.5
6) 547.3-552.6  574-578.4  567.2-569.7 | 0.01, 35.2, 34.8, 34.9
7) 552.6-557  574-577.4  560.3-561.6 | 0.02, 35.4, 34.8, 35.1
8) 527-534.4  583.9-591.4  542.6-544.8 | 0.01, 35.3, 34.7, 33.5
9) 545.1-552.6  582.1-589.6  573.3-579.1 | -0.13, 35.2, 35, 33.9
